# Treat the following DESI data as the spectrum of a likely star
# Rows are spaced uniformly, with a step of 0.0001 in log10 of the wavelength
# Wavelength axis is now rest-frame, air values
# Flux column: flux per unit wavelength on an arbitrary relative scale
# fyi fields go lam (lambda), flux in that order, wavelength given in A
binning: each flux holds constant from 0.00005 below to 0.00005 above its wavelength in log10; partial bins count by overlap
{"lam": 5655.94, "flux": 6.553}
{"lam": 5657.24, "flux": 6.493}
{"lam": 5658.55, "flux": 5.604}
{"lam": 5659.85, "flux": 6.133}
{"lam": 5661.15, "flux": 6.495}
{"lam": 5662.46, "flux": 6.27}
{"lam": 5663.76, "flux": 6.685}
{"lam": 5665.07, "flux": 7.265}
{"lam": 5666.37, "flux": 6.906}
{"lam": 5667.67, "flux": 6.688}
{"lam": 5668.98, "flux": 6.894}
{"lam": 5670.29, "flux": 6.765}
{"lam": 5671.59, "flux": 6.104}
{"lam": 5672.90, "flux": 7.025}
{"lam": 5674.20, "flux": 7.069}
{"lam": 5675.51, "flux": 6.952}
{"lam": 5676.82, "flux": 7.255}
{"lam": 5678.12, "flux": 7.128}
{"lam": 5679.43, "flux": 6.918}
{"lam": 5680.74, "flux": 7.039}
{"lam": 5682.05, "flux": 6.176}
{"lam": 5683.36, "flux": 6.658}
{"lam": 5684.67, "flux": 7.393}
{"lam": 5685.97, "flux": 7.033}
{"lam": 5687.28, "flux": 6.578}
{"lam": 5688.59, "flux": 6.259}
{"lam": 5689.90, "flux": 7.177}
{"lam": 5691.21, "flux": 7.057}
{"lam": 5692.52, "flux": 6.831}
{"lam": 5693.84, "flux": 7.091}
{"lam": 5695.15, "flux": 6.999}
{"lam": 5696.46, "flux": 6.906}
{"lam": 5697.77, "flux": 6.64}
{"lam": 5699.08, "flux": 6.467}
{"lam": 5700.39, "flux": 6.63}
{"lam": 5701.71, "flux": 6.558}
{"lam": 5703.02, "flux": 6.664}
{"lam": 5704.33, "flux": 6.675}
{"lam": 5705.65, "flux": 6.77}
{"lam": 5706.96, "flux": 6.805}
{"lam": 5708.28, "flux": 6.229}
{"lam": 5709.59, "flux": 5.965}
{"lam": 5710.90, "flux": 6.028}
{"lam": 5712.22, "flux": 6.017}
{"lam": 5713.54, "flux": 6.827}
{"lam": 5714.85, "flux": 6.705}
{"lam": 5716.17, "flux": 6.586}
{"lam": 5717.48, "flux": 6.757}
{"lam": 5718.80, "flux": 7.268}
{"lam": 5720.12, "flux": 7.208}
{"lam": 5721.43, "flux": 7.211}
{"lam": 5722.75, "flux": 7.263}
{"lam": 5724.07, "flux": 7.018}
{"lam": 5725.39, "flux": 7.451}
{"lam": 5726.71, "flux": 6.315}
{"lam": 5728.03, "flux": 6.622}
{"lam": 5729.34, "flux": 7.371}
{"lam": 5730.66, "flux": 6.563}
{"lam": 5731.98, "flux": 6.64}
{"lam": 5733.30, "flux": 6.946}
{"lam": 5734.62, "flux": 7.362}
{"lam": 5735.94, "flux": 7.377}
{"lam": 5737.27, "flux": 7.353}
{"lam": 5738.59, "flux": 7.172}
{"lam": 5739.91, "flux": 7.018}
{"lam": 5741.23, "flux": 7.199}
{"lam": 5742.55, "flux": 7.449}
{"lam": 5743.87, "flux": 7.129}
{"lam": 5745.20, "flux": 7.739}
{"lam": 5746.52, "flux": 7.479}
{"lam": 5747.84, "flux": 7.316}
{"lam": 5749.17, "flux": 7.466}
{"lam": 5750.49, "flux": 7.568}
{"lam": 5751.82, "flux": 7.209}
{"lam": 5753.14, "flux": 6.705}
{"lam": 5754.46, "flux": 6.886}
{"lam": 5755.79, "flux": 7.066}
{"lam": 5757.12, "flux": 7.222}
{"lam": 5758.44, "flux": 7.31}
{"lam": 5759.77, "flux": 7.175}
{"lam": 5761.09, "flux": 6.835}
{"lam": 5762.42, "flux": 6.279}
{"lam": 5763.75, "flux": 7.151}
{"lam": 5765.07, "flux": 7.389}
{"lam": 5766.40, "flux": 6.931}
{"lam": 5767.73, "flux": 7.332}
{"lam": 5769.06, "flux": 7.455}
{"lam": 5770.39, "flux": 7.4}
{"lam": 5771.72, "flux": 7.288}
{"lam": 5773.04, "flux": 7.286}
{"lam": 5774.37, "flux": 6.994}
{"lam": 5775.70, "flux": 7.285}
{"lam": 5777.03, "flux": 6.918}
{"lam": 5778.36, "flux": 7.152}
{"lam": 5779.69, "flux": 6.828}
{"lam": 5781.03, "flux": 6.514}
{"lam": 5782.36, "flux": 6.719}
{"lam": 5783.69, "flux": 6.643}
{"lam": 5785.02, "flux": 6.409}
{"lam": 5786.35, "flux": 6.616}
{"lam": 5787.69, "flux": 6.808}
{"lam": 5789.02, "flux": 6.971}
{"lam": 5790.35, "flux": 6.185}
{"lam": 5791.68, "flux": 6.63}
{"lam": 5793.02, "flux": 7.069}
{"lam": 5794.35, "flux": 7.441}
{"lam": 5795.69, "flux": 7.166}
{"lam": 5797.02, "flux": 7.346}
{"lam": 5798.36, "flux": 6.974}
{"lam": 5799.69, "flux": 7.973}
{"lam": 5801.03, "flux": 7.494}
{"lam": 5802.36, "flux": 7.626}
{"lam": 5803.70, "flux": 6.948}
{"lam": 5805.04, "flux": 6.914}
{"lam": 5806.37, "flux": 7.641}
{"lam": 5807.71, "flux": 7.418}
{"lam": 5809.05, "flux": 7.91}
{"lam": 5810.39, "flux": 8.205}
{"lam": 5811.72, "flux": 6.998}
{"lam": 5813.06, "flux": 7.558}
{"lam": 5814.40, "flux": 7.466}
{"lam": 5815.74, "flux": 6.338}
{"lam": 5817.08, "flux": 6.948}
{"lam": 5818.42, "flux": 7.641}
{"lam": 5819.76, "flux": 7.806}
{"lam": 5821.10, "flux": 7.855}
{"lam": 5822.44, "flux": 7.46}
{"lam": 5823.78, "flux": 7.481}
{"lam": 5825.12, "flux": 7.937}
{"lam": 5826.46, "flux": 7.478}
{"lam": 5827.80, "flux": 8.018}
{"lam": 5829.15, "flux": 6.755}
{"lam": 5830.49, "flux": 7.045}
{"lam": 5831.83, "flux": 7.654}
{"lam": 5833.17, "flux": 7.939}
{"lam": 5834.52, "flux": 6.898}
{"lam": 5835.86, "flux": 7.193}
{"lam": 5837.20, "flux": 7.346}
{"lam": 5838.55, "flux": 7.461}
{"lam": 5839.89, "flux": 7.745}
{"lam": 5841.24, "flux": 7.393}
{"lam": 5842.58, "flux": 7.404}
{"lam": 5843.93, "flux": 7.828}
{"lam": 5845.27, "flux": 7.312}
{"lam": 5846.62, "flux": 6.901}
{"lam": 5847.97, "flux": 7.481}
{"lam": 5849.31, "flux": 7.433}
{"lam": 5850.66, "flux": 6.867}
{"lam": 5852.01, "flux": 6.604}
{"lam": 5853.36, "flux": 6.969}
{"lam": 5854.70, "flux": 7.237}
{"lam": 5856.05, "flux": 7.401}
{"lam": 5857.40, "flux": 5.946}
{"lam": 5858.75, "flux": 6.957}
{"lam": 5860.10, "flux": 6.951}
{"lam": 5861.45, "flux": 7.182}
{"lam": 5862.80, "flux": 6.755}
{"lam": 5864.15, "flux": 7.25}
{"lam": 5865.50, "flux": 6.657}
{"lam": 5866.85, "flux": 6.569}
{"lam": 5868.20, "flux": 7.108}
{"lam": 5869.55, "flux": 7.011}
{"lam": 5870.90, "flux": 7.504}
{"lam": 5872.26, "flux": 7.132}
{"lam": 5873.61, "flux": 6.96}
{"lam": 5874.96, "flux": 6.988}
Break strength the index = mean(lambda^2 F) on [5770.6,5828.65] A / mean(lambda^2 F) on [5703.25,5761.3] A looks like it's 1.06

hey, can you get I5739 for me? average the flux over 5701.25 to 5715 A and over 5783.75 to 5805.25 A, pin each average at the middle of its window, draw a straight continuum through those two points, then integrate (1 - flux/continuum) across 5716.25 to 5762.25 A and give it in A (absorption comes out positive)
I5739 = -3.1 A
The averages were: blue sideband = 6.47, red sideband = 7.03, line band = 7.12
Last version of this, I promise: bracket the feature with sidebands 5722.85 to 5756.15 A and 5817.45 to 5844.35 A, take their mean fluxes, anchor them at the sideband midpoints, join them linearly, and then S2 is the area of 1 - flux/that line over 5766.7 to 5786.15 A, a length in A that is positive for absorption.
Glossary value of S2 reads 0.8 A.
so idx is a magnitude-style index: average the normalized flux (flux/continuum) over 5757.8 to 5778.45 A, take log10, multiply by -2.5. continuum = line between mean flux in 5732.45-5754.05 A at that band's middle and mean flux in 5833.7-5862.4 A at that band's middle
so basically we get 0.016 mag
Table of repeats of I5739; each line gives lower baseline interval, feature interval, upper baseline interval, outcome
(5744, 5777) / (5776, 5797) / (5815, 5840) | 1.3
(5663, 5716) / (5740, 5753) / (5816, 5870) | -0.8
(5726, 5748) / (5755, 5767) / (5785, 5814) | 0.2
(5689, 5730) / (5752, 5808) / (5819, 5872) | -0.3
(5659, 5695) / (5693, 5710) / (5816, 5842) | 0.6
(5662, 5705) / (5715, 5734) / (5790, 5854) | 0.1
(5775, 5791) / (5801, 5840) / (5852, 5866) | -3.4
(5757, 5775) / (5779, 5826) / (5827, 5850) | 0.5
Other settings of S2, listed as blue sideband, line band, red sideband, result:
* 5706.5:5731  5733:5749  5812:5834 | -0.95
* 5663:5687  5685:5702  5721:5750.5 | 0.40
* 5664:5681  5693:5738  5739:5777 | 1.61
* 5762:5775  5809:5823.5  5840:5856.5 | -0.47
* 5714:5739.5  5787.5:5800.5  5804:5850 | 0.40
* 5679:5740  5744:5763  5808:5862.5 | -0.46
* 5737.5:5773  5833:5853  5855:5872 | -0.86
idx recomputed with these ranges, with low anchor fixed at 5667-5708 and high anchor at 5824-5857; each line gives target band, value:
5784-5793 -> 0.08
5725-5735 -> 0.01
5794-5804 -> -0.03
